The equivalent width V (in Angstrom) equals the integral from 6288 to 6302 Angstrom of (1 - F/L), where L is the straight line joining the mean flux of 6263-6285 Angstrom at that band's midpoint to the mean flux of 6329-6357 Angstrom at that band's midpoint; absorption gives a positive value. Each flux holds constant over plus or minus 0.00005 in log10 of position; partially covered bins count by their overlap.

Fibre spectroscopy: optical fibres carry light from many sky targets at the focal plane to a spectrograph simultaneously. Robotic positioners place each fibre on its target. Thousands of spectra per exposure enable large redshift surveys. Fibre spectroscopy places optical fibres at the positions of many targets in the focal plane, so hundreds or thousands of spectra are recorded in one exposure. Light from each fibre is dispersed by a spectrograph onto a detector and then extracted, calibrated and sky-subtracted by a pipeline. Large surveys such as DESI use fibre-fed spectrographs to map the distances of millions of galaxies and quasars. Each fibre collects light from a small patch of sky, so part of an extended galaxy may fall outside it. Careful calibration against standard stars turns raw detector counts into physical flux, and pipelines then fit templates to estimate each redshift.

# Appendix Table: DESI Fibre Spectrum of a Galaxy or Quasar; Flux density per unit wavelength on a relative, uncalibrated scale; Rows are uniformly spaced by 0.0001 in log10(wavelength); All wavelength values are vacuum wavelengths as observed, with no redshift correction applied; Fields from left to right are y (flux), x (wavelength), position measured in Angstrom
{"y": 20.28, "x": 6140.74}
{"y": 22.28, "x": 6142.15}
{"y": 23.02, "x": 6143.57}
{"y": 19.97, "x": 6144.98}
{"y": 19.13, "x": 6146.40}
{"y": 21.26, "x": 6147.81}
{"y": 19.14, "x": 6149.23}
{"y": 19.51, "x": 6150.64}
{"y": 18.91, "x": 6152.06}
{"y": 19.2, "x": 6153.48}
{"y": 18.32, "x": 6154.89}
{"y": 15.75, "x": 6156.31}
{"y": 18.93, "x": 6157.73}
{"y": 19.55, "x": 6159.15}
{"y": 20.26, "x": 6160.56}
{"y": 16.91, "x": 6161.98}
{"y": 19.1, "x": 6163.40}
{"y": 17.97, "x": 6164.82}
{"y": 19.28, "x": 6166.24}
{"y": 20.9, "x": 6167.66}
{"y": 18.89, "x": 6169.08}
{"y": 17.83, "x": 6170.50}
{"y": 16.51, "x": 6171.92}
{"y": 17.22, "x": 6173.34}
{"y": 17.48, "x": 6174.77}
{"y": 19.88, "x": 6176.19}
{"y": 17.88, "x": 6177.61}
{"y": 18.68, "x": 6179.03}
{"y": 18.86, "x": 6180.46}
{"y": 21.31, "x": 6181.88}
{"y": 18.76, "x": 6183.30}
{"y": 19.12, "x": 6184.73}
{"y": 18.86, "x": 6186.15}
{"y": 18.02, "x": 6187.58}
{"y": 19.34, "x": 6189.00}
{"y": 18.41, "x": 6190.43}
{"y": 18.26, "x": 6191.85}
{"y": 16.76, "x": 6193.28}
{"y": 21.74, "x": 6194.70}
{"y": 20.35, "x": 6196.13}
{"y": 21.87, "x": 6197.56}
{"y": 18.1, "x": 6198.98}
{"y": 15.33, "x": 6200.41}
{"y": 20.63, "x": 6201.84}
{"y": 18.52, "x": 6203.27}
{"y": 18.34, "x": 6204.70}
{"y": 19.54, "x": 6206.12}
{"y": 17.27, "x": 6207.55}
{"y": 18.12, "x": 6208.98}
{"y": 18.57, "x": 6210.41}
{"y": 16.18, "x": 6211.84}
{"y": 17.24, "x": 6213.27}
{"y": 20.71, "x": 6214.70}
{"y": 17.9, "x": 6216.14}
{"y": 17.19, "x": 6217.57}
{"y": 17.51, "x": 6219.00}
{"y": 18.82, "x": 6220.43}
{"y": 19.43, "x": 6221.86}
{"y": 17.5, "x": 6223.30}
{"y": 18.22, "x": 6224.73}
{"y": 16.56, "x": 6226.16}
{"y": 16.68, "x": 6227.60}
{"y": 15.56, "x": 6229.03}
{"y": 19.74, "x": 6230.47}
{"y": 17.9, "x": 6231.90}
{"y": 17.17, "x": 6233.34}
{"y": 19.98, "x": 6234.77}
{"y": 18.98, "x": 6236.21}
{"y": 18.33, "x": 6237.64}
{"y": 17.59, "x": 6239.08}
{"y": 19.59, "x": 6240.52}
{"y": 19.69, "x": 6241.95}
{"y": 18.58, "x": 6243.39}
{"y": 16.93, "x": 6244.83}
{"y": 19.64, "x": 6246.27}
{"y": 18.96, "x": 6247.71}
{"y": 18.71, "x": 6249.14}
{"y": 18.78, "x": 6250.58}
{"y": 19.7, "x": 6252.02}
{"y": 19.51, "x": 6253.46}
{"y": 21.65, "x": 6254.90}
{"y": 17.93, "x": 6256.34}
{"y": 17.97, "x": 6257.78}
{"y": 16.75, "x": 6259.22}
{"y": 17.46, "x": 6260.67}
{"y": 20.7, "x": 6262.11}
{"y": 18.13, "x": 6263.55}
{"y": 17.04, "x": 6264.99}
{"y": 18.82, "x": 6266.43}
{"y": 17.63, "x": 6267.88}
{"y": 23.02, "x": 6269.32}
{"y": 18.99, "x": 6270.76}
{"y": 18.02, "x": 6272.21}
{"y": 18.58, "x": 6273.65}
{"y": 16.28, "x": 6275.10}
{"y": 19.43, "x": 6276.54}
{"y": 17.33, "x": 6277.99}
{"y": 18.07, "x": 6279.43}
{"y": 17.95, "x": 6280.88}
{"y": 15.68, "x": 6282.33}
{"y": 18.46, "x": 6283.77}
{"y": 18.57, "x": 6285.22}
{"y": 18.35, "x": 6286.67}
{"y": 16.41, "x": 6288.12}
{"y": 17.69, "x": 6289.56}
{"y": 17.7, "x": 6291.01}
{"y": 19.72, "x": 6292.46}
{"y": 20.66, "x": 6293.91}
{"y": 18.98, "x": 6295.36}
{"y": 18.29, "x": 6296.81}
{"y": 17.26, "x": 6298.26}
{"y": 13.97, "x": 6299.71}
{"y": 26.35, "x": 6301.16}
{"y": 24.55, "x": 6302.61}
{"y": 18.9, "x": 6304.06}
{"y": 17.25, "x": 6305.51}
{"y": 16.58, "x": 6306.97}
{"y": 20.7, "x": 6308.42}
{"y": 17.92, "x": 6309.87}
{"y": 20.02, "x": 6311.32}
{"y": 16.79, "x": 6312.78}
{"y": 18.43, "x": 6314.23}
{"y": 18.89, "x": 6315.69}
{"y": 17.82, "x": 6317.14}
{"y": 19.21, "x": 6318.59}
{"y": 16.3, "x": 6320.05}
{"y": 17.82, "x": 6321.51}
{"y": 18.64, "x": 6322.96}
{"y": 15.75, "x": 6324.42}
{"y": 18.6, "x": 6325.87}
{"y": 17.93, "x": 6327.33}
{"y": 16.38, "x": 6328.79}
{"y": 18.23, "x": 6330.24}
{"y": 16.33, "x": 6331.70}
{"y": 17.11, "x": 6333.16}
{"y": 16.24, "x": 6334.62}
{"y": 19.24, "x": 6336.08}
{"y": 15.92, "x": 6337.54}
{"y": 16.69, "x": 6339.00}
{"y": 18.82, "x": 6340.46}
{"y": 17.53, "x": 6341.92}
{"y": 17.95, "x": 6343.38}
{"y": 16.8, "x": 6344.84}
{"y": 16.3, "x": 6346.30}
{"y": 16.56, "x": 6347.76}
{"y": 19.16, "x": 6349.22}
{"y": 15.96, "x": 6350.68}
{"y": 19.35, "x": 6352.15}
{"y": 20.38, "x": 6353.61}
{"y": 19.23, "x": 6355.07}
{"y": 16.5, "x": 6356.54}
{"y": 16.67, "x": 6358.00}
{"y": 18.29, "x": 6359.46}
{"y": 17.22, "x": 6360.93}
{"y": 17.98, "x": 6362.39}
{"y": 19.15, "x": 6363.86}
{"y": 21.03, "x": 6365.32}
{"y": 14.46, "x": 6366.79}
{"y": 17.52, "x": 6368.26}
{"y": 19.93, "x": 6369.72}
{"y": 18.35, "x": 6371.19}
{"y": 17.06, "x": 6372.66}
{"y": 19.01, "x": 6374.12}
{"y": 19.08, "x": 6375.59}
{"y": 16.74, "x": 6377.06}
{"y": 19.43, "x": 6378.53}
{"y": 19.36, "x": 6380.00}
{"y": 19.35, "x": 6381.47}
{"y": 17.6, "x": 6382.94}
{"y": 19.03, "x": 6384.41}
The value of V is -0.6 Angstrom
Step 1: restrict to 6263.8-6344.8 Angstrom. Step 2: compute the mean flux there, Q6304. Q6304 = 18.2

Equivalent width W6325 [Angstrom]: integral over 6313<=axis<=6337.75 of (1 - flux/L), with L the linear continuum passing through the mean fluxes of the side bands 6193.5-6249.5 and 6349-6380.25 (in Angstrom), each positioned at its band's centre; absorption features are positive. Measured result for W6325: 0.94 Angstrom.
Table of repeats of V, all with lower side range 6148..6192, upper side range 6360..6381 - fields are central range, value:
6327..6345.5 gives 1.1 Angstrom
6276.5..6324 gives -0.1 Angstrom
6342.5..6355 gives 0.3 Angstrom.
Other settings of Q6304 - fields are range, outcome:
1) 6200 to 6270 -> 18.4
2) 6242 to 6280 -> 18.7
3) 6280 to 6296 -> 18.2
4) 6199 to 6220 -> 18.1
